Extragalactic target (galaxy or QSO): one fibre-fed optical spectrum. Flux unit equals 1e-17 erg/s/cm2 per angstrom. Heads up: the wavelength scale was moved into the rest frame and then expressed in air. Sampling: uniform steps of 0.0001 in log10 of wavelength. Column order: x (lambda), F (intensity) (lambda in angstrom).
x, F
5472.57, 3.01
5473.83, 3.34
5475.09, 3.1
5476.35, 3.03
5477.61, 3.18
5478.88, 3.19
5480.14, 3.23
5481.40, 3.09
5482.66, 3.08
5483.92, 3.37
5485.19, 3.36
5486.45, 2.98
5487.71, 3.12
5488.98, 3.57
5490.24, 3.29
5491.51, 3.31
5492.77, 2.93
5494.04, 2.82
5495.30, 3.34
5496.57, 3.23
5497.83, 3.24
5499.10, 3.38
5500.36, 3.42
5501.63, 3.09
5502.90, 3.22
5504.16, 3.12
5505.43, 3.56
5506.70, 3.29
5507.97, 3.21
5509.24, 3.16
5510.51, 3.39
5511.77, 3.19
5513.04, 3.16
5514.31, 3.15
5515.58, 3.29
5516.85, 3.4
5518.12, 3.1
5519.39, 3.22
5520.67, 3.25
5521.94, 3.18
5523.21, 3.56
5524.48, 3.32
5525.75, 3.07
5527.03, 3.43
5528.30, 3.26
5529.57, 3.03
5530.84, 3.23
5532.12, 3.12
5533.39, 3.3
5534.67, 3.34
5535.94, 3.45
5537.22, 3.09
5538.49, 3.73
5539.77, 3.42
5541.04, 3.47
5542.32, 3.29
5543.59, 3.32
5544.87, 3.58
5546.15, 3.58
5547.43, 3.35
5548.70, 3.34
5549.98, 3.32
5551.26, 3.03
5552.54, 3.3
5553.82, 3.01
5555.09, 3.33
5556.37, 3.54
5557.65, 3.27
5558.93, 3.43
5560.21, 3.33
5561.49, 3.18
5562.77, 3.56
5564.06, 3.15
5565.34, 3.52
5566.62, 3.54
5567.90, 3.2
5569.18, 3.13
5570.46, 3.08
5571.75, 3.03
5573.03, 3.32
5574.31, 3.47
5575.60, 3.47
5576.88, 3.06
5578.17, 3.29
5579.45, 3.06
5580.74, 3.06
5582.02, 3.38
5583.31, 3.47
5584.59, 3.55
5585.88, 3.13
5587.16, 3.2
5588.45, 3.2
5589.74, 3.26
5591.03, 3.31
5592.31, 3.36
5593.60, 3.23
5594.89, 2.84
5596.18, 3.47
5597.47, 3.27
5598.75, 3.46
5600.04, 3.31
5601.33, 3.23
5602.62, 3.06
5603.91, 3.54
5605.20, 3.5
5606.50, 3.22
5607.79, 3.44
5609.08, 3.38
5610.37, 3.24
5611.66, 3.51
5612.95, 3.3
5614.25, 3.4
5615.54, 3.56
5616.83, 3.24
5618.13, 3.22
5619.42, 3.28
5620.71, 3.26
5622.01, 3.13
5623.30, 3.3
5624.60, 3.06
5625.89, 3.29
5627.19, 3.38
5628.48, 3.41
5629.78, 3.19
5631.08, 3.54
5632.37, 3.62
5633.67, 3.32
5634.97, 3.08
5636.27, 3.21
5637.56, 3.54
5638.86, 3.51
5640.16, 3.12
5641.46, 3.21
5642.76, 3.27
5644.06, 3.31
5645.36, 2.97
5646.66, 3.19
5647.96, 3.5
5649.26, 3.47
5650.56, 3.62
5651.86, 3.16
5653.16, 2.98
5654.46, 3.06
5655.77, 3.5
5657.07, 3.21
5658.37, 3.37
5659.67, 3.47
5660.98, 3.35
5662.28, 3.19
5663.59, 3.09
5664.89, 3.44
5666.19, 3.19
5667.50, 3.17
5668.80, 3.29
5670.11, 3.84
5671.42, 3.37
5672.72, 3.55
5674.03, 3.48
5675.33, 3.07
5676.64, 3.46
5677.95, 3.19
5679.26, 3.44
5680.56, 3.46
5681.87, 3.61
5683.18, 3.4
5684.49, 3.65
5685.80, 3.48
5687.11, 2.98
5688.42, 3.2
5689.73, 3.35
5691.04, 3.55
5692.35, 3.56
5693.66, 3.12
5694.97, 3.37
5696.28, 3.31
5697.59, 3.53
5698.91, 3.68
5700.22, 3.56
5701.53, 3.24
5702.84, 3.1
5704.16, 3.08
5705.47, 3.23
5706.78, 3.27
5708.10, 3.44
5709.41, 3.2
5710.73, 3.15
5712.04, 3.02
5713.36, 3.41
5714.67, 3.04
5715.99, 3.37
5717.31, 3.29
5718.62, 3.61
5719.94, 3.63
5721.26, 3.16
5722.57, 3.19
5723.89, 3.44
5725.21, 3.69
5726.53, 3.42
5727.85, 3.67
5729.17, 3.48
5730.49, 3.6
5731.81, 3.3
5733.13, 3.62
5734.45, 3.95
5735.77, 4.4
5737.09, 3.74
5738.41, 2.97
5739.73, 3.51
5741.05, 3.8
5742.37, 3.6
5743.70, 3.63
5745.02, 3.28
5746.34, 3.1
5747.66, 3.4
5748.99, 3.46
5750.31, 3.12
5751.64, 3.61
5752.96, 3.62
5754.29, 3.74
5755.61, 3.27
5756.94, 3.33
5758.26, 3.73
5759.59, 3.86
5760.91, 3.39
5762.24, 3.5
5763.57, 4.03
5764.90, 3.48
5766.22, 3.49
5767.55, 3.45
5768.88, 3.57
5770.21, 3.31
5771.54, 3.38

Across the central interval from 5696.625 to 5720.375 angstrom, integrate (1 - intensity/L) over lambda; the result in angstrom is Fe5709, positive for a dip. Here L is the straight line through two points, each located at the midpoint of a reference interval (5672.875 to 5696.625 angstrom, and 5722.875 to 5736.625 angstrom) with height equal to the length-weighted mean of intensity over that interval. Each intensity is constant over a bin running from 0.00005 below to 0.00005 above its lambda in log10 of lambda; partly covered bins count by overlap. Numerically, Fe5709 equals 1.3 angstrom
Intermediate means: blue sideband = 3.38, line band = 3.32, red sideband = 3.64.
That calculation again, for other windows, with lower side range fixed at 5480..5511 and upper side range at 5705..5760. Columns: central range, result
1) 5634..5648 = 0.5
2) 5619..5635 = 0.3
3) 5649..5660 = 0.3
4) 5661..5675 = 0.2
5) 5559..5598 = 0.4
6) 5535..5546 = -0.5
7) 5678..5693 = 0.0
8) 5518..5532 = 0.1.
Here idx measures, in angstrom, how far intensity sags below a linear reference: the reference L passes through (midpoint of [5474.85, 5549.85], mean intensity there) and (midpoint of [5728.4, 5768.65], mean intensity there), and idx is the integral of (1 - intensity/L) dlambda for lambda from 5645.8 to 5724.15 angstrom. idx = 3.05 angstrom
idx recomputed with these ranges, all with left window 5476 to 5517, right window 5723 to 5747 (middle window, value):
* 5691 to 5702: 0.2 angstrom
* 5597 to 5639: 0.8 angstrom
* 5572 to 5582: 0.3 angstrom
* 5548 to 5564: 0.0 angstrom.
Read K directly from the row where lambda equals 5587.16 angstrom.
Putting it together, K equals 3.2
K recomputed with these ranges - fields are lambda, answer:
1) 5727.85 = 3.67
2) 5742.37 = 3.6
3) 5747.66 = 3.4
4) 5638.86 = 3.51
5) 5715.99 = 3.37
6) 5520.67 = 3.25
